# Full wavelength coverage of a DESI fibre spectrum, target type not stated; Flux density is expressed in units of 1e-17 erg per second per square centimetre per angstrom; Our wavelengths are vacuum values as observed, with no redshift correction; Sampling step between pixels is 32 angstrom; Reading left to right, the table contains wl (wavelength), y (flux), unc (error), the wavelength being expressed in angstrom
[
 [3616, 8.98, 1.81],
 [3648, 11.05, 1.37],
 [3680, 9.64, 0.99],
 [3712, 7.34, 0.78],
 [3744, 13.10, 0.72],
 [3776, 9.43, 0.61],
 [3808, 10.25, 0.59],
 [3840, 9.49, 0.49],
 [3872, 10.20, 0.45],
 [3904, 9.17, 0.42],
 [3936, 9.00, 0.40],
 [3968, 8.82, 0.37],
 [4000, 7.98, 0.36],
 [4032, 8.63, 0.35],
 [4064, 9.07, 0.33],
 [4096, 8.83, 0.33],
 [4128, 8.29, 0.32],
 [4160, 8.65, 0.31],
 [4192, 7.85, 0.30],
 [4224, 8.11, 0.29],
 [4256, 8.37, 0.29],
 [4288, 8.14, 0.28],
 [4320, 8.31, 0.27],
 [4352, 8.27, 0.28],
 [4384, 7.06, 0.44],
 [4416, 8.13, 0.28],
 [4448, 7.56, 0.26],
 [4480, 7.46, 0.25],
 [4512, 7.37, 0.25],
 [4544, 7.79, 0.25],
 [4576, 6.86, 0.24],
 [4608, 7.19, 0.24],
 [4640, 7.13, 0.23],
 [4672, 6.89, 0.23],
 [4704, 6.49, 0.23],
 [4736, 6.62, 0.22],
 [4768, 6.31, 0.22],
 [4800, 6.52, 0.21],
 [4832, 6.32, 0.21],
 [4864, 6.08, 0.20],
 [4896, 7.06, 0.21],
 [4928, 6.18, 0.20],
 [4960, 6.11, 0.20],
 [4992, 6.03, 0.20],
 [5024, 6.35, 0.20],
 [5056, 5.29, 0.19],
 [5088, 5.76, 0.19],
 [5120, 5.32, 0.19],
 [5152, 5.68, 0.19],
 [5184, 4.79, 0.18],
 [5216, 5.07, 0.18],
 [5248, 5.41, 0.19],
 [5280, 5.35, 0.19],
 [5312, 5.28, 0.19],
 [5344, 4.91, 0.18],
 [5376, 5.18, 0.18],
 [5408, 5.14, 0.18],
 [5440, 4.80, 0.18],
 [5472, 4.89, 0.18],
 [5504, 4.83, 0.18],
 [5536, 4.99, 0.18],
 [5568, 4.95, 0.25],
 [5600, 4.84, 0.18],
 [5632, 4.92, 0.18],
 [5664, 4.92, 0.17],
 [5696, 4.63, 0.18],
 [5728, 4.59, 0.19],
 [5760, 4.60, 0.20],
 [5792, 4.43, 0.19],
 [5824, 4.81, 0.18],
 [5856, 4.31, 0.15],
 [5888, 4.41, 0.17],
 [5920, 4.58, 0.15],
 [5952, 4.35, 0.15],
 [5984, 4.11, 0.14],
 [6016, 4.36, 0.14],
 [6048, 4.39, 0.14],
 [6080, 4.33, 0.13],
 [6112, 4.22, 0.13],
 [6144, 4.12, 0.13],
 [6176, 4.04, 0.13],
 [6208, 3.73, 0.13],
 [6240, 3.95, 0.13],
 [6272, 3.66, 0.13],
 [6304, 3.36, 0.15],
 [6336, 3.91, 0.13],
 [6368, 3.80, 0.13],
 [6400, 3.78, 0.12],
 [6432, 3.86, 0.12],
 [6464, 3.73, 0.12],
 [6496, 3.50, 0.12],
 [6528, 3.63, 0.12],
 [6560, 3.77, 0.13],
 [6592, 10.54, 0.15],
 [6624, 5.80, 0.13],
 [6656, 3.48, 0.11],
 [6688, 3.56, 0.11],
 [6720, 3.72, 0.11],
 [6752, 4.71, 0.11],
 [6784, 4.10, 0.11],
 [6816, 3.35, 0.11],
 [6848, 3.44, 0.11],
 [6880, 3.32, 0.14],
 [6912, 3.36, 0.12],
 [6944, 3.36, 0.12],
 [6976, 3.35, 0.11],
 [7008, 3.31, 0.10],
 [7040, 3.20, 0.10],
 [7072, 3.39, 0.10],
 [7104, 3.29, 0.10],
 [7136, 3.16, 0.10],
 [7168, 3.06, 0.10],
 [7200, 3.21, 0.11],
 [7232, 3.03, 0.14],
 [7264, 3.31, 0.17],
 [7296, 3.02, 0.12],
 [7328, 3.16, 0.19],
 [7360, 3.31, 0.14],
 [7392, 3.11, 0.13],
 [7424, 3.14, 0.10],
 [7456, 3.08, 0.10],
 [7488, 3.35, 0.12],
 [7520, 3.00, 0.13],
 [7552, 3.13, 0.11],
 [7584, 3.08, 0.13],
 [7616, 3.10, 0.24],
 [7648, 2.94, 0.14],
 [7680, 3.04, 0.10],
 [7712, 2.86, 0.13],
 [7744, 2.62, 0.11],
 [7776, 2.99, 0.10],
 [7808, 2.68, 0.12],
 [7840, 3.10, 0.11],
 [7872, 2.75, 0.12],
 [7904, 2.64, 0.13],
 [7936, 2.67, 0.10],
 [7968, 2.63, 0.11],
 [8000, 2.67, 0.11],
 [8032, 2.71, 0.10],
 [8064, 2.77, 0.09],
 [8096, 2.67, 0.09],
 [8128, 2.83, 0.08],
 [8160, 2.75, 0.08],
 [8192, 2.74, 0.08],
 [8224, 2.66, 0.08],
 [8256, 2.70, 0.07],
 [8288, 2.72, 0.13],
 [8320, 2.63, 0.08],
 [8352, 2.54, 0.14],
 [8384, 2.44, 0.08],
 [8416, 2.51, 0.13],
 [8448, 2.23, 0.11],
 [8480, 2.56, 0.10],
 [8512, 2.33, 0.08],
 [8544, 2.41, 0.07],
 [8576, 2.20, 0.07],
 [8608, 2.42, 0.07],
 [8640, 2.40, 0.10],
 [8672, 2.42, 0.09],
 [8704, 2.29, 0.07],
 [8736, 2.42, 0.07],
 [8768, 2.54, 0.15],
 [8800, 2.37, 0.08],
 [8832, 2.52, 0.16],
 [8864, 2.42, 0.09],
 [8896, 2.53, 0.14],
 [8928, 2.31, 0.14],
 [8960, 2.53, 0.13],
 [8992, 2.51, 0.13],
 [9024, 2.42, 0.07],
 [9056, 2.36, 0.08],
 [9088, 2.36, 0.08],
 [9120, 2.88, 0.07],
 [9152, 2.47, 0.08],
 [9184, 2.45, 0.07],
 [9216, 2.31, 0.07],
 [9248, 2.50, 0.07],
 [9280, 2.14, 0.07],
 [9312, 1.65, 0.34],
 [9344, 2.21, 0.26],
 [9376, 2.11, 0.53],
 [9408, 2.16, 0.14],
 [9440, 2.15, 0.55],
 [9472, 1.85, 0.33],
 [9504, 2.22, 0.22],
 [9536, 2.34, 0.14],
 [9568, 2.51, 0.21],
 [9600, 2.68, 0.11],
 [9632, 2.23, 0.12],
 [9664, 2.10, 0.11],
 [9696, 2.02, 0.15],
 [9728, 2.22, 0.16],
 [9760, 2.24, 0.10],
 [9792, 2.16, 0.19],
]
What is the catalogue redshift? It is 0.01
